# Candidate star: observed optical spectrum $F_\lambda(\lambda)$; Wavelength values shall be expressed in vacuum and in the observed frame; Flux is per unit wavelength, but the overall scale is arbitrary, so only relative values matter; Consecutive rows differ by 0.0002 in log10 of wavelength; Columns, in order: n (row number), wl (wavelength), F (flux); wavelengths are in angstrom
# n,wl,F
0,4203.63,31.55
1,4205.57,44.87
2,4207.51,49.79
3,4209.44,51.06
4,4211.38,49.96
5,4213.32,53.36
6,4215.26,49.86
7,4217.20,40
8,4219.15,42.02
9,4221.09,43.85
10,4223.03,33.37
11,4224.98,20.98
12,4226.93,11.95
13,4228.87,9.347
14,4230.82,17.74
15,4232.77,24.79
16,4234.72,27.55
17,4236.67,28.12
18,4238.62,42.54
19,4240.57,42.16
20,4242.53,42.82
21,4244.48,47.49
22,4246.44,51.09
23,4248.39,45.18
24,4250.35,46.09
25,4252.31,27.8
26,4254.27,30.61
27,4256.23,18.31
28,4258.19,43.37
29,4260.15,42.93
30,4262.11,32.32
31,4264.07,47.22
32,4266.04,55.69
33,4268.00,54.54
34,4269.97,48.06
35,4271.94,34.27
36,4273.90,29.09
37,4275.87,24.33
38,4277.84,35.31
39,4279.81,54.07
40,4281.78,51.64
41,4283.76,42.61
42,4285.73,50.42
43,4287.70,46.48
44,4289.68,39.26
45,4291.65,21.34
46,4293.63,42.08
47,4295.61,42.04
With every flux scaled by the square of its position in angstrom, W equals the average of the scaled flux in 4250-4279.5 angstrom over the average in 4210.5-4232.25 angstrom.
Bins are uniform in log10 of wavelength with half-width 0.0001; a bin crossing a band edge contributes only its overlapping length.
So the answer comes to 1.16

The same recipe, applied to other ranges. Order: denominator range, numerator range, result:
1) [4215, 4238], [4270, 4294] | 1.42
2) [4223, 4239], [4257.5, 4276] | 1.87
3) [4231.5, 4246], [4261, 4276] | 1.15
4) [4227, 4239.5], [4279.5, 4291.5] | 1.93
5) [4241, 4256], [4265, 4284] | 1.08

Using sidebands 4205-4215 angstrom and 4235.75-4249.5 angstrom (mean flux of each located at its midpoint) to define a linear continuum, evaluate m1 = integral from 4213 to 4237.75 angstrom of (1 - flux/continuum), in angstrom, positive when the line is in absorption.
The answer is 8.7 angstrom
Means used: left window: 50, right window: 42.9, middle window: 30.4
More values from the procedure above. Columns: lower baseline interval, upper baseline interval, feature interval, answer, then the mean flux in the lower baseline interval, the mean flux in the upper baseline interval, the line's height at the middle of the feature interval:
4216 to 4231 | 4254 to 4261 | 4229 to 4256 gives -3.0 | 28.2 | 34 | 31.4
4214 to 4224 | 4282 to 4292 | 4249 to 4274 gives 1.4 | 42.2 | 42.1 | 42.1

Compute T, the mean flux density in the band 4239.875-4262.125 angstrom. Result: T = 39.4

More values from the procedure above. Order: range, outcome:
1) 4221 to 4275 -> 35.6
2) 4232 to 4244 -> 35.4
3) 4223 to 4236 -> 20.1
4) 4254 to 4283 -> 40.4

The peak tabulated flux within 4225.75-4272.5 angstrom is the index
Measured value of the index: 55.69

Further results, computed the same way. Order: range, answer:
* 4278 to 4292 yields 54.07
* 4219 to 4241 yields 43.85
